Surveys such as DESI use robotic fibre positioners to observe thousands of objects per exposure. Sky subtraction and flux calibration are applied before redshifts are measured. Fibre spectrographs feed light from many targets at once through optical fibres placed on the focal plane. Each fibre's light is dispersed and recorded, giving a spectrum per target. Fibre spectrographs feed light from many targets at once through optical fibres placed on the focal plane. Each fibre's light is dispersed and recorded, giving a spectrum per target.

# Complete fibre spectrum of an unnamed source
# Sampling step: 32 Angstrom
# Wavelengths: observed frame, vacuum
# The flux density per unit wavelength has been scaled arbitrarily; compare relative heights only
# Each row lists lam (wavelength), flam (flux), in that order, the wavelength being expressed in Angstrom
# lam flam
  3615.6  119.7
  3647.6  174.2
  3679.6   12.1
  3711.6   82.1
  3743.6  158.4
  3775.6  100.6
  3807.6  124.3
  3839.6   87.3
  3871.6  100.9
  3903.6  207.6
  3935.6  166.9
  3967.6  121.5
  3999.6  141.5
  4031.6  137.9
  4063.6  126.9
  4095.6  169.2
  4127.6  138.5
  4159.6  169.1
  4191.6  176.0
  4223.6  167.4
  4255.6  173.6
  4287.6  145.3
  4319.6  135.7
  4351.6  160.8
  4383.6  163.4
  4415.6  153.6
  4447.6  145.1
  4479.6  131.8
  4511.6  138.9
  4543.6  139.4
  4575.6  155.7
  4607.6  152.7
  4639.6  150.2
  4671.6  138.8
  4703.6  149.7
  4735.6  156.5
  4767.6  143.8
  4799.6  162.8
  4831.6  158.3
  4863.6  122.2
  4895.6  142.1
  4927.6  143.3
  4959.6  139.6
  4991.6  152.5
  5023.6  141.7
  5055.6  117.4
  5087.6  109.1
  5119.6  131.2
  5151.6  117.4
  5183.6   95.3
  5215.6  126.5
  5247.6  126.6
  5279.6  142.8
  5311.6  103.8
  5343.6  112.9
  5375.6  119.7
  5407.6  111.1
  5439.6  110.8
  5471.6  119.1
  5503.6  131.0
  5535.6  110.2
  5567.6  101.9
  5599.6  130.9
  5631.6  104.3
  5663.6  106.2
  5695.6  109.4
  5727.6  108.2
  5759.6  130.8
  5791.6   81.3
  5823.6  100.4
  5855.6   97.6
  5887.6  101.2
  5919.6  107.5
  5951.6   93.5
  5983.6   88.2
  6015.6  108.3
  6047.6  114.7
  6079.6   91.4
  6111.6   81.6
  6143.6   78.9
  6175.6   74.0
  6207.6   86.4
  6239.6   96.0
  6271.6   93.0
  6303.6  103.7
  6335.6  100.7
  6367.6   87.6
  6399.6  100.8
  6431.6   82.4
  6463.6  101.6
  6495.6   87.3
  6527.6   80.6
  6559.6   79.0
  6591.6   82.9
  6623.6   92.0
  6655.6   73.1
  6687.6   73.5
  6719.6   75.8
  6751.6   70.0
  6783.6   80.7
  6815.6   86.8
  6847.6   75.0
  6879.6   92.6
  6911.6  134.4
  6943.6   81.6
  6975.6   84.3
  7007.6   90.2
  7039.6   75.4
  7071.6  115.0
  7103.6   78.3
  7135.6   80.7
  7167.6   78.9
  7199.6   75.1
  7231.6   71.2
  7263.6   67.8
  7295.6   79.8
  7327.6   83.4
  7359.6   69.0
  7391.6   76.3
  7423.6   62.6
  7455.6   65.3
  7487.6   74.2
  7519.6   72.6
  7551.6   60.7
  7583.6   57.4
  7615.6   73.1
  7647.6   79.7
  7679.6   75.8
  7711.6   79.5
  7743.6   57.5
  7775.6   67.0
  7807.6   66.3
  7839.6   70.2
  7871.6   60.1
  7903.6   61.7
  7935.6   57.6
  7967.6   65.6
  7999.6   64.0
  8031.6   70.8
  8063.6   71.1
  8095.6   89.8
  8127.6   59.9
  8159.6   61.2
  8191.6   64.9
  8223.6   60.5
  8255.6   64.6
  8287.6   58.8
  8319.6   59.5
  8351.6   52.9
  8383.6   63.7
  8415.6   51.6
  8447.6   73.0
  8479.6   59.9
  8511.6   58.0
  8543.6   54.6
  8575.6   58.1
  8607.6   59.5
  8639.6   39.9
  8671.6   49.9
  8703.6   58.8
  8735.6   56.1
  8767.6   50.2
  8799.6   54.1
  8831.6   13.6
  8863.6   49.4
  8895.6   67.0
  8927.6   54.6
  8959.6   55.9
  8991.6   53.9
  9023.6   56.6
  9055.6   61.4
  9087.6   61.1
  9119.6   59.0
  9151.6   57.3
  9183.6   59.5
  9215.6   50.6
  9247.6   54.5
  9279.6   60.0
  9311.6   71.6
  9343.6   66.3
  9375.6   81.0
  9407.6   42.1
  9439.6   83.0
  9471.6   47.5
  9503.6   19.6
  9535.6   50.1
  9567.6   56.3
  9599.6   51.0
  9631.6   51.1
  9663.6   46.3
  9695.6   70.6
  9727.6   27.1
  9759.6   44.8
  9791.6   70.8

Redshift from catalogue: 0.051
